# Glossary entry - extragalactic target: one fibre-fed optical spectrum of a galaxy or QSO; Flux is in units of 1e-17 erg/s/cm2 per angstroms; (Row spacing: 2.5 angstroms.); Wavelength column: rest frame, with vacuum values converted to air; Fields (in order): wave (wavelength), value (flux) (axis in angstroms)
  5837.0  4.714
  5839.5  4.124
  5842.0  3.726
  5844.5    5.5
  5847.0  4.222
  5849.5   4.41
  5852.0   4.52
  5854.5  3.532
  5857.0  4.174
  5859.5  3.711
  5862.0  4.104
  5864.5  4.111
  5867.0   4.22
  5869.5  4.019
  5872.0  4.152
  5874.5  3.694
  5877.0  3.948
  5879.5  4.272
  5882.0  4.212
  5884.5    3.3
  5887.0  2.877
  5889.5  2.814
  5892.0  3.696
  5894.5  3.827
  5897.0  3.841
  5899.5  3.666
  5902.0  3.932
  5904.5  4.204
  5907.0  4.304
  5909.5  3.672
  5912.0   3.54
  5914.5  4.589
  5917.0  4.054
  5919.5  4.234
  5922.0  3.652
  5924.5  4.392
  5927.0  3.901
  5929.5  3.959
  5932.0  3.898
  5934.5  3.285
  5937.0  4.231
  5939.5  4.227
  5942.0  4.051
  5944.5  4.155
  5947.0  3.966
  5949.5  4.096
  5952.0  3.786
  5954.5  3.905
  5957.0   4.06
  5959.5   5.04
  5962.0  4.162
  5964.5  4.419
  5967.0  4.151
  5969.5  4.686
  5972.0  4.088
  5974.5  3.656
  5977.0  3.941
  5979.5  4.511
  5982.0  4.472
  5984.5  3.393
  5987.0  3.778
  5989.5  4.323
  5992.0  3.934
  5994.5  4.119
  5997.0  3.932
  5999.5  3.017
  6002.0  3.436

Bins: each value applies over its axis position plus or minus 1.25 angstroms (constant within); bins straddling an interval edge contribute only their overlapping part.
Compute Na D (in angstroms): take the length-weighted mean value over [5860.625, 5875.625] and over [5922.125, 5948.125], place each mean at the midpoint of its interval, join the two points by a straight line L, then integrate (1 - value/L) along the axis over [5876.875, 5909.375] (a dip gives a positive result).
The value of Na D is 2.23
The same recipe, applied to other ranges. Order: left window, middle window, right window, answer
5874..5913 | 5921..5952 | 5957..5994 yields -0.1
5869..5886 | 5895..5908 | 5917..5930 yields 0.0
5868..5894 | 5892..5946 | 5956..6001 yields -1.7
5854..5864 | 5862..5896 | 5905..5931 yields 1.4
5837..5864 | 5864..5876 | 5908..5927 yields 0.4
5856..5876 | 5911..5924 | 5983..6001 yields -0.4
